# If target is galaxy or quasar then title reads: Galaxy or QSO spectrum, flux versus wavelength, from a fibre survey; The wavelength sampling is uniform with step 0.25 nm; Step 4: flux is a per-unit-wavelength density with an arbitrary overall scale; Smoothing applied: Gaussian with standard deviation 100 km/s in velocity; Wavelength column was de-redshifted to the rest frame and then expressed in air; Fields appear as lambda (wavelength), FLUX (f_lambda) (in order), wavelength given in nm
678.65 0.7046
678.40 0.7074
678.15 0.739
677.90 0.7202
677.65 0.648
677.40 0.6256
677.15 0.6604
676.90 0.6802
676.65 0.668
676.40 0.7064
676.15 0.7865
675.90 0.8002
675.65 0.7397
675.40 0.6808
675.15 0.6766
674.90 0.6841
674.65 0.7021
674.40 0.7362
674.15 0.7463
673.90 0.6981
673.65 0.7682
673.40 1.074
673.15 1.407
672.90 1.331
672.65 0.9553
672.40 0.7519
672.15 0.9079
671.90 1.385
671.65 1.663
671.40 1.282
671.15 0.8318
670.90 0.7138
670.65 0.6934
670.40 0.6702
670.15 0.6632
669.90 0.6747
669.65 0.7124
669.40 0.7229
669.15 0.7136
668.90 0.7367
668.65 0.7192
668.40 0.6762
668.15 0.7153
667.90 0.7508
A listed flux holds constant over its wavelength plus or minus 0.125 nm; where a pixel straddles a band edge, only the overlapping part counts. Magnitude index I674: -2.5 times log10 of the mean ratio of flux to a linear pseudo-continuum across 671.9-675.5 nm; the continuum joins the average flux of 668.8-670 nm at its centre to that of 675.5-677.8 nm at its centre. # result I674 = -0.24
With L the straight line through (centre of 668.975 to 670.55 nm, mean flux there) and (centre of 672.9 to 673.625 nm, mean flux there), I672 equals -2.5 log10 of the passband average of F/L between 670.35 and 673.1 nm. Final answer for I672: -0.07 mag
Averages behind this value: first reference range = 0.694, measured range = 1.04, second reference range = 1.19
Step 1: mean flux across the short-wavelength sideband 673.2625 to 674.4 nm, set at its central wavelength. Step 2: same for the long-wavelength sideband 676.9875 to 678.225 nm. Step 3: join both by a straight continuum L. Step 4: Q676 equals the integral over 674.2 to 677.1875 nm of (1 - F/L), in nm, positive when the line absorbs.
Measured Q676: 0.14 nm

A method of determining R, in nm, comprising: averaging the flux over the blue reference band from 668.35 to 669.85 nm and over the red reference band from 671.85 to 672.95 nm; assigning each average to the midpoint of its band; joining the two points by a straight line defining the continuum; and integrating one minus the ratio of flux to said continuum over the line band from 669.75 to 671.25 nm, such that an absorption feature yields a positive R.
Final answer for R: 0.25 nm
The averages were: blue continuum 0.713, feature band 0.706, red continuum 1.03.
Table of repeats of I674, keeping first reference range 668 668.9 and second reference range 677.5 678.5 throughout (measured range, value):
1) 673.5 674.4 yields -0.06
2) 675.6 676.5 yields -0.09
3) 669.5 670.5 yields 0.04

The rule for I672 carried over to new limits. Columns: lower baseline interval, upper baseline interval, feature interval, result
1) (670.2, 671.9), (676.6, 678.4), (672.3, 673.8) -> -0.171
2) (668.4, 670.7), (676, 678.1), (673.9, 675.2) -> -0.026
